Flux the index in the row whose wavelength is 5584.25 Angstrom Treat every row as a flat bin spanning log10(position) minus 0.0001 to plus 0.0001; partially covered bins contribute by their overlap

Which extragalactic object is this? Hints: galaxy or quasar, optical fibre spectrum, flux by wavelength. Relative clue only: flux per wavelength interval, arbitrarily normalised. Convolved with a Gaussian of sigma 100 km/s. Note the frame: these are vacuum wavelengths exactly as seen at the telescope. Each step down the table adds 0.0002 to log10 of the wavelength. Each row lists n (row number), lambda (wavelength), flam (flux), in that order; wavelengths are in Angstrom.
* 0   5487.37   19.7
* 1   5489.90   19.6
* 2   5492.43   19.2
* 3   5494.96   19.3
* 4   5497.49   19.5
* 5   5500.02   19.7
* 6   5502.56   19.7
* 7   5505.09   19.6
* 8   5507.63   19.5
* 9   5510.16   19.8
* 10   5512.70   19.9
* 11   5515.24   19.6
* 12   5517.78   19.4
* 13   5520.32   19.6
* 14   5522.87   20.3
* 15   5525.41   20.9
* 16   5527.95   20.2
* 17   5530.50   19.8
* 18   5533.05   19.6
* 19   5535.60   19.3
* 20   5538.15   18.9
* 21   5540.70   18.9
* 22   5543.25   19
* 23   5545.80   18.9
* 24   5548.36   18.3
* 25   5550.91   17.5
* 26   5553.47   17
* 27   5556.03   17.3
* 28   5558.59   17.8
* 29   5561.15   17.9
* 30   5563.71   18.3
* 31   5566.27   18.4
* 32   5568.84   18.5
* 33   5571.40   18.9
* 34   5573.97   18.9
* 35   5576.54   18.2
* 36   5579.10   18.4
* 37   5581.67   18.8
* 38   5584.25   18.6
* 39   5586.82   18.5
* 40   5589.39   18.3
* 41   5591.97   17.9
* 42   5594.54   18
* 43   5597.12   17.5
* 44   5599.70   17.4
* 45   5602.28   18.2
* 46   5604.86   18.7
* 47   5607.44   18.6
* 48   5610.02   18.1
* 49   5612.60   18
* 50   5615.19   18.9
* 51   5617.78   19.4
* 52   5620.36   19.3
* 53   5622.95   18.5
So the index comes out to 18.6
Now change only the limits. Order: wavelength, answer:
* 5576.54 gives 18.2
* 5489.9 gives 19.6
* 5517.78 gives 19.4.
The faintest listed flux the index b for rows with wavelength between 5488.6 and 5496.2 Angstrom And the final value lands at 19.2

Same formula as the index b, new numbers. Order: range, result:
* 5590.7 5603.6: 17.4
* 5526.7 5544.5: 18.9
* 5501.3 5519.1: 19.4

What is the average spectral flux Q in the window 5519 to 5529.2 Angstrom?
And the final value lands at 20.3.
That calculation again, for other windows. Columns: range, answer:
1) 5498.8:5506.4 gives 19.6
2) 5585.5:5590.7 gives 18.4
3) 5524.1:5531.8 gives 20.3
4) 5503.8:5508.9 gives 19.6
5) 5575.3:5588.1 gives 18.5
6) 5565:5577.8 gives 18.6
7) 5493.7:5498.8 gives 19.4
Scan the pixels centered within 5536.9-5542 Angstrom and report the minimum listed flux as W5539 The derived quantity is 18.9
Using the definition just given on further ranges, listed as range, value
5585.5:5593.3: 17.9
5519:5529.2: 19.6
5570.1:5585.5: 18.2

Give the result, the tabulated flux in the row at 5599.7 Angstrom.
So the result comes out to 17.4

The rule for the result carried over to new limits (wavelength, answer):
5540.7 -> 18.9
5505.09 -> 19.6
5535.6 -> 19.3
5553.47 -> 17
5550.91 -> 17.5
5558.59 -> 17.8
